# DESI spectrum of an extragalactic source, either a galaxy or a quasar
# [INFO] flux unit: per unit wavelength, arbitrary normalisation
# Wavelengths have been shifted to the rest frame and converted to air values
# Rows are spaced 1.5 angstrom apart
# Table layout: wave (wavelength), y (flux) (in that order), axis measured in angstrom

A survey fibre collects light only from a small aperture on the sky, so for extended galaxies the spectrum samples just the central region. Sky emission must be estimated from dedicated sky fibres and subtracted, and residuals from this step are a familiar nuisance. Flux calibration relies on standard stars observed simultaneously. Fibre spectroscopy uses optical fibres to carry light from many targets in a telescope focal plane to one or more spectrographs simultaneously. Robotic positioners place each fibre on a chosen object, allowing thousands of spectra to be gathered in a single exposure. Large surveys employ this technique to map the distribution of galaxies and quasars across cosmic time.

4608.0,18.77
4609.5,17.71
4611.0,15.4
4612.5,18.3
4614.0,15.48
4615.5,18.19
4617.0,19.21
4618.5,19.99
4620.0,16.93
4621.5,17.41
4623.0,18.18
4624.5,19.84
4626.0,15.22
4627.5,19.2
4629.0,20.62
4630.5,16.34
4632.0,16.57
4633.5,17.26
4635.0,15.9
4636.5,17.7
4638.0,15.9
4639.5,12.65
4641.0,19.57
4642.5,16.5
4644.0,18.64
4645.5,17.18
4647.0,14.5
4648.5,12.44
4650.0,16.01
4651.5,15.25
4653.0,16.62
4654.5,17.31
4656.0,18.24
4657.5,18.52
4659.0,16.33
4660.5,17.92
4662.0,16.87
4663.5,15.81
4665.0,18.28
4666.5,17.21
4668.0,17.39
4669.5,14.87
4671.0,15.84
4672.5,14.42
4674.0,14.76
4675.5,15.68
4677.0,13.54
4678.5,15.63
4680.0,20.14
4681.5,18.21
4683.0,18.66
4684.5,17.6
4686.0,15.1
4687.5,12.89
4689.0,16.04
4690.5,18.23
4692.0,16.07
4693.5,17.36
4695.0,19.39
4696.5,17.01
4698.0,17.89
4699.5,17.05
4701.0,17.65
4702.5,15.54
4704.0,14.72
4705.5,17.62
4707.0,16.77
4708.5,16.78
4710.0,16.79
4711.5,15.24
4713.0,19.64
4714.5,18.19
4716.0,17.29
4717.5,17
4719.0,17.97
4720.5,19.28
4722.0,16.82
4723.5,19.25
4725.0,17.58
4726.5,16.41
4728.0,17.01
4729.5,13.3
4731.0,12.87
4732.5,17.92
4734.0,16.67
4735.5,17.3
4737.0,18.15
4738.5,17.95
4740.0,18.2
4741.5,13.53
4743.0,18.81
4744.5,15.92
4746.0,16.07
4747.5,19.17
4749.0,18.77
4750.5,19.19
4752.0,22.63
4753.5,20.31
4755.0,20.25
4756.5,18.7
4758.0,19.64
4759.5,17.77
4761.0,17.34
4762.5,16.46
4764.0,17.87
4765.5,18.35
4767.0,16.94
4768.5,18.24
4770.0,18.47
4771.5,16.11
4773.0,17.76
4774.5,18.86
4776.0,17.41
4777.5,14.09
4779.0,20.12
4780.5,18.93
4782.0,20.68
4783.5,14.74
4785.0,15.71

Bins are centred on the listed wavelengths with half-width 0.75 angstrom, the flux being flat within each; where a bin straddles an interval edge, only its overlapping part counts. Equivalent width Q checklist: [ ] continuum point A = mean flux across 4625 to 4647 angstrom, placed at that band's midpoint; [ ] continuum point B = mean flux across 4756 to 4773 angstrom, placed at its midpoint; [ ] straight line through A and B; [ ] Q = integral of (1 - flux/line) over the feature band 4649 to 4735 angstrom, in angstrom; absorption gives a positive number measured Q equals 2.9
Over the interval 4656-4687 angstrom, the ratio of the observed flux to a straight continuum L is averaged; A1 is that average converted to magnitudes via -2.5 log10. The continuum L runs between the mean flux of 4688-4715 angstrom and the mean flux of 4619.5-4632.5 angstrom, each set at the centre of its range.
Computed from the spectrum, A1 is 0.05 mag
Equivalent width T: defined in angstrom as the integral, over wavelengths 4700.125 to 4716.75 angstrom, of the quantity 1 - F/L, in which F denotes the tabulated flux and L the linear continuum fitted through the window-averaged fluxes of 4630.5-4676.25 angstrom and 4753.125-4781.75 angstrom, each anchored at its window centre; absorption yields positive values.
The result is 0.3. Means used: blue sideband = 16.4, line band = 16.9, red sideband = 18.1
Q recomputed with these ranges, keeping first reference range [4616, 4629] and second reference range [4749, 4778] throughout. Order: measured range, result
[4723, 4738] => 1.38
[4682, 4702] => 1.46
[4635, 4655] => 2.41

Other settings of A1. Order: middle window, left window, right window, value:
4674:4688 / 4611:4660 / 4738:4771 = 0.07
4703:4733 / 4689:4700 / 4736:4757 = 0.06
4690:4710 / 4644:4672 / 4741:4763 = 0.02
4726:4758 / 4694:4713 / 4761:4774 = -0.02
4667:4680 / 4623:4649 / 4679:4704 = 0.10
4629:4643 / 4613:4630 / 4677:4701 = 0.08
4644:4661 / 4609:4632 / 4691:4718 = 0.07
